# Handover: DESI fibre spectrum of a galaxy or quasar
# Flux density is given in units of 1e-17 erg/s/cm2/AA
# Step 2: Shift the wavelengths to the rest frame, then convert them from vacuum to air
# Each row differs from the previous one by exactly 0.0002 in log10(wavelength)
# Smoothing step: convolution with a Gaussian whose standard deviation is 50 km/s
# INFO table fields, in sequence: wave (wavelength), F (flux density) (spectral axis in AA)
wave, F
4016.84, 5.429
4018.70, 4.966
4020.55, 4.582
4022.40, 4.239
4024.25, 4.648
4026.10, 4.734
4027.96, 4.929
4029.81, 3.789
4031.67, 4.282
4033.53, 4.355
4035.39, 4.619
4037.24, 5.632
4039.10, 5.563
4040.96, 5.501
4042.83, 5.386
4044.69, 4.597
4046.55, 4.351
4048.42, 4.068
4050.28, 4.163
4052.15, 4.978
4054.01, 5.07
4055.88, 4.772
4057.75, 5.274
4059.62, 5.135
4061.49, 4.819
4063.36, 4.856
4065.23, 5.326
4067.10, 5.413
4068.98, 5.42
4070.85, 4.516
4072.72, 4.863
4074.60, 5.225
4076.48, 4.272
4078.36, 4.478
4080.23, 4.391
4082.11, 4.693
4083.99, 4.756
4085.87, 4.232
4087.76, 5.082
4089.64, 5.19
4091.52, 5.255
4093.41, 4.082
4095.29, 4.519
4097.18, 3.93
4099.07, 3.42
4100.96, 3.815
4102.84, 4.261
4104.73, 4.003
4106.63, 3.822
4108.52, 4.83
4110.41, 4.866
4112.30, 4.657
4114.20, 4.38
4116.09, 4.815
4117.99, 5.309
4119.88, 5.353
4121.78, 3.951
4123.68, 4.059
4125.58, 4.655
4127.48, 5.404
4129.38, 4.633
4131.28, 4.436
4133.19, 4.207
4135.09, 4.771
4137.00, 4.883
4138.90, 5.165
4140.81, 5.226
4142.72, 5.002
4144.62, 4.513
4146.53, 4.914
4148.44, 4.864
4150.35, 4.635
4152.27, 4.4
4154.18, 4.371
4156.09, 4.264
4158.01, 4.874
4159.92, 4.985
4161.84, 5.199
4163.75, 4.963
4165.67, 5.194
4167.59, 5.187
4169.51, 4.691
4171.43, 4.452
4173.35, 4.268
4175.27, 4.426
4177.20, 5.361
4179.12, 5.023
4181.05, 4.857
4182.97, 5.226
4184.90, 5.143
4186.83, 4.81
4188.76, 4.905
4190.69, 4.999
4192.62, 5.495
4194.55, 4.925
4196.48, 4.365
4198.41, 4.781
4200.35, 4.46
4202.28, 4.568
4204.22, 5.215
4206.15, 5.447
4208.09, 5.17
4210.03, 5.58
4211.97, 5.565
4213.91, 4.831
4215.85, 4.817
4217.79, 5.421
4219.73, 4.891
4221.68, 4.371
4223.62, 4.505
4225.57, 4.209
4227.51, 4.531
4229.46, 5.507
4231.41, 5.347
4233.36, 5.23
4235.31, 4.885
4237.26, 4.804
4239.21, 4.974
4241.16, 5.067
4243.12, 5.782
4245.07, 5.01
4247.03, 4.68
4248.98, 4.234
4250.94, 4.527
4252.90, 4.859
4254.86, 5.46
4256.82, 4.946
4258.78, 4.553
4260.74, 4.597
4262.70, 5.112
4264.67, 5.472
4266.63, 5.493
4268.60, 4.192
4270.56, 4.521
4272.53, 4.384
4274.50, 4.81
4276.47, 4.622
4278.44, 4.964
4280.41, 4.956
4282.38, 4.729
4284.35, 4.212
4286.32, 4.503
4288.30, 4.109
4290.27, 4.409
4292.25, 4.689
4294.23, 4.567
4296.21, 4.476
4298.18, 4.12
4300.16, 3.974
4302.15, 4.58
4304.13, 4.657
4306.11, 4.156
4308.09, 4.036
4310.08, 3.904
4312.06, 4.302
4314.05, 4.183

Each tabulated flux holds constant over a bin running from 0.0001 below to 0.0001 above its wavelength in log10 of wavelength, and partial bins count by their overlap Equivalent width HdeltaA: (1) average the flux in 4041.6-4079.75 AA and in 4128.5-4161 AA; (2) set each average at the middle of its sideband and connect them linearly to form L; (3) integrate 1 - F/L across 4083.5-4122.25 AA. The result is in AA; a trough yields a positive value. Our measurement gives 2.2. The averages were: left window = 4.85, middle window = 4.51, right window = 4.72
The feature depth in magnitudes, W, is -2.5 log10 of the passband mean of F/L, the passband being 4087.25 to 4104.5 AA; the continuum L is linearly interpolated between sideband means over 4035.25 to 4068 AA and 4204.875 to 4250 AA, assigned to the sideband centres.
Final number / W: 0.14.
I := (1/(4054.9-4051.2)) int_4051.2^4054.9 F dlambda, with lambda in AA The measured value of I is 5.02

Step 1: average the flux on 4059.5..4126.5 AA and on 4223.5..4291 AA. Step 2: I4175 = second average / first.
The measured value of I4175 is 1.0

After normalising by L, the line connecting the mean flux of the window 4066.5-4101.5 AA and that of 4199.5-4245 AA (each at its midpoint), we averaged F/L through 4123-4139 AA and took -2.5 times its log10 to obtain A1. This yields 0.016 mag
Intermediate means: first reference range 4.61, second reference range 5.01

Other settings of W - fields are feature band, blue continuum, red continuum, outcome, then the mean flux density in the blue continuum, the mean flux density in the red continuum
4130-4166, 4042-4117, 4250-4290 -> -0.02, 4.65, 4.75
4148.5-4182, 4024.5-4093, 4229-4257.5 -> 0.04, 4.83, 5.01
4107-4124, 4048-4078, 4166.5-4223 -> 0.05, 4.89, 4.94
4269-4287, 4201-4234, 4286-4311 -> -0.03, 5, 4.32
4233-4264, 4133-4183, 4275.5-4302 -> -0.08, 4.81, 4.49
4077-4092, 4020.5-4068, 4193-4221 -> 0.03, 4.82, 5.01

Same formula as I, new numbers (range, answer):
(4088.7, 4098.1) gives 4.6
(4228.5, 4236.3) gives 5.24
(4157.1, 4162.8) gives 5.03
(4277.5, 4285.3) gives 4.72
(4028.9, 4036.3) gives 4.26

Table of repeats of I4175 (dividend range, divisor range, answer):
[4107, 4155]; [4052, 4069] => 0.93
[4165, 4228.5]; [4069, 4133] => 1.07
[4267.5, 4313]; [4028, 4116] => 0.95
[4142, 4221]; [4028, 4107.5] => 1.05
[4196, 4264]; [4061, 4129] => 1.06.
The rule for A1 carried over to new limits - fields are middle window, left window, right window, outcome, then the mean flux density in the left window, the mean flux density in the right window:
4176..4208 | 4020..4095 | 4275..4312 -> -0.09 mag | 4.79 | 4.43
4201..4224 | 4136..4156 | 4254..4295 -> -0.06 mag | 4.77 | 4.73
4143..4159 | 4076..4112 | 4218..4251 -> 0.00 mag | 4.42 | 4.88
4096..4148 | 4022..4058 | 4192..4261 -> 0.06 mag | 4.75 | 4.93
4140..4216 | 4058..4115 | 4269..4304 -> -0.08 mag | 4.62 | 4.51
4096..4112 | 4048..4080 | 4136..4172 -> 0.17 mag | 4.87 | 4.83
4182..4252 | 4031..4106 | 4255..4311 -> -0.08 mag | 4.71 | 4.58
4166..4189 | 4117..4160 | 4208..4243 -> 0.00 mag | 4.73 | 5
